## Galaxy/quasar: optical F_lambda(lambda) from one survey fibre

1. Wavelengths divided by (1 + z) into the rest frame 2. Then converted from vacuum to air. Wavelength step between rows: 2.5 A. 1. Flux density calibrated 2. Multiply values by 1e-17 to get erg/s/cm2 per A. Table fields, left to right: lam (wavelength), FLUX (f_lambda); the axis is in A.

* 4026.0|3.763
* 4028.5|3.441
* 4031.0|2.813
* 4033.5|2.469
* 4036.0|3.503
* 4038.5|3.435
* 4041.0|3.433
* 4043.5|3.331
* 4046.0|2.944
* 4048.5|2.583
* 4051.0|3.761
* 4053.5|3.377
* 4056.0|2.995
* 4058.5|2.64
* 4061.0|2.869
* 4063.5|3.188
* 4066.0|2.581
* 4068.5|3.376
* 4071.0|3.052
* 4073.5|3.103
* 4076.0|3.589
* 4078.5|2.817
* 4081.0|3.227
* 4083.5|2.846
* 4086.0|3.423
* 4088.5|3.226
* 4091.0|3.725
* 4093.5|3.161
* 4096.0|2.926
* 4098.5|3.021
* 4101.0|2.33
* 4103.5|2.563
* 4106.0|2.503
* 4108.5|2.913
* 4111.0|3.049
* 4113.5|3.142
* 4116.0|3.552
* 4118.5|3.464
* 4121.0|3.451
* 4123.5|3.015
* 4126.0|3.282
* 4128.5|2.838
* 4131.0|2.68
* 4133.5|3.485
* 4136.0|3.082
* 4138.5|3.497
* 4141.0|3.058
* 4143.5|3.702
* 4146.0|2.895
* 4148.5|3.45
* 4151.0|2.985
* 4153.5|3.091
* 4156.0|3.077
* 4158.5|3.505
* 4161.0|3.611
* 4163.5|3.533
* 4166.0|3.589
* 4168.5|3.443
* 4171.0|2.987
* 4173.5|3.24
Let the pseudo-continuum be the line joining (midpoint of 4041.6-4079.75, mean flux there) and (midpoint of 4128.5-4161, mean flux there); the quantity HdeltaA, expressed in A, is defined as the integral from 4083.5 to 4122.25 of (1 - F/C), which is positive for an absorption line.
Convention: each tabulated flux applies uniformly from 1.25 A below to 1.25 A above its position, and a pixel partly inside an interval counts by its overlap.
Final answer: 0.7 A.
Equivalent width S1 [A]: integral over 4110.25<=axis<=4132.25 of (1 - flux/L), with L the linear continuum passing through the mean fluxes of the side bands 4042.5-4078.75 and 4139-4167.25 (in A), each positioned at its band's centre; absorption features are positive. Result 0.50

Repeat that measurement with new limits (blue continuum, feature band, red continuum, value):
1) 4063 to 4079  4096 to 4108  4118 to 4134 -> 1.8 A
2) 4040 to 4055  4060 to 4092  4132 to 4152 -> 0.9 A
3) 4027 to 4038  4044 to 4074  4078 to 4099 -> 0.8 A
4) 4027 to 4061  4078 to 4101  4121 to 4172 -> 0.4 A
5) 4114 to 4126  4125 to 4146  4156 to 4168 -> 1.4 A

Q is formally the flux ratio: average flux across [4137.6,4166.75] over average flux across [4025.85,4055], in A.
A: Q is 1.0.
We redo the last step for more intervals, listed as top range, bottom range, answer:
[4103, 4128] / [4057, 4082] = 1.02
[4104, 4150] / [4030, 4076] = 1.02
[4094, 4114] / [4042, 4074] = 0.92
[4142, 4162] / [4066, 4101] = 1.05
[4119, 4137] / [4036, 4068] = 1.01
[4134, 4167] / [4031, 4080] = 1.07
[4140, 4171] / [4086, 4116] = 1.10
